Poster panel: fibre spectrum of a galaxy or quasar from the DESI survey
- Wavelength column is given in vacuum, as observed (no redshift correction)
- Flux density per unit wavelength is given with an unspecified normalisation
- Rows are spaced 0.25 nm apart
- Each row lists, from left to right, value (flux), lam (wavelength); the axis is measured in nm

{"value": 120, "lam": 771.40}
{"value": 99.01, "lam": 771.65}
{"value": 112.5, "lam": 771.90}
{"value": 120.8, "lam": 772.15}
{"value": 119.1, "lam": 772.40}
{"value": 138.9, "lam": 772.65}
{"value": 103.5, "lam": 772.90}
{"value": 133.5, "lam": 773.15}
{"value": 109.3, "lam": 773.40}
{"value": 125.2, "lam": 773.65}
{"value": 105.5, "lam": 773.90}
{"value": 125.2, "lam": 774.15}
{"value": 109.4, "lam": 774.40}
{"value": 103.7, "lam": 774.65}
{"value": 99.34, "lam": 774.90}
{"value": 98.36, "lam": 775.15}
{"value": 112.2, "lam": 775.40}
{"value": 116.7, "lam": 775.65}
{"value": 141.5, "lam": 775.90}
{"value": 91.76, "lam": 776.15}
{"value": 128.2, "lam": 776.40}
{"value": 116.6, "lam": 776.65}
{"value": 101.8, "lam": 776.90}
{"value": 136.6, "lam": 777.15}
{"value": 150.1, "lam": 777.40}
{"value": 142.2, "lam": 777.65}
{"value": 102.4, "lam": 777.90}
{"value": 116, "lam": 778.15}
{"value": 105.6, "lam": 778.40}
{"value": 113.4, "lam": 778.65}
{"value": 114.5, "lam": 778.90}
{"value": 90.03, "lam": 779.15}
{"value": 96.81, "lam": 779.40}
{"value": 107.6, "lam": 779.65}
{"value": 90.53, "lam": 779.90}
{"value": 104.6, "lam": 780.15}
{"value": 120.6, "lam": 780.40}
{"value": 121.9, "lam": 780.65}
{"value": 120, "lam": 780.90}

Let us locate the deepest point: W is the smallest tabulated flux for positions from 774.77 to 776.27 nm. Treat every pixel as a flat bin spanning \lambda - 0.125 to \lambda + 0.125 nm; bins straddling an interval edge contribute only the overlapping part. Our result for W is 91.76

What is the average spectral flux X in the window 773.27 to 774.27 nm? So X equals 116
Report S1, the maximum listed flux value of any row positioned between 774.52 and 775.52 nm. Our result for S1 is 112.2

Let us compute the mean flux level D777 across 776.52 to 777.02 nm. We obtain 109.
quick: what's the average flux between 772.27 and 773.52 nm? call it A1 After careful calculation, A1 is 121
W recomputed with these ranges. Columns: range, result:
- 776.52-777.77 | 101.8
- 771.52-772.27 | 99.01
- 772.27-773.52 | 103.5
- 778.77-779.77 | 90.03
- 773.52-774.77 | 103.7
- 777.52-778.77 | 102.4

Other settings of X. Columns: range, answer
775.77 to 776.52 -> 120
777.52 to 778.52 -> 117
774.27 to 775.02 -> 104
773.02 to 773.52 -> 121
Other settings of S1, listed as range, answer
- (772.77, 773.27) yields 133.5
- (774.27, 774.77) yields 109.4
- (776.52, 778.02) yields 150.1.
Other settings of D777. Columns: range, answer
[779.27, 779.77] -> 102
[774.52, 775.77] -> 106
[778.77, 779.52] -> 101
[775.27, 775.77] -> 114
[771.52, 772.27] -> 111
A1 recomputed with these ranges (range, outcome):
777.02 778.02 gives 133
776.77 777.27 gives 119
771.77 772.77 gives 123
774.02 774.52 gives 117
